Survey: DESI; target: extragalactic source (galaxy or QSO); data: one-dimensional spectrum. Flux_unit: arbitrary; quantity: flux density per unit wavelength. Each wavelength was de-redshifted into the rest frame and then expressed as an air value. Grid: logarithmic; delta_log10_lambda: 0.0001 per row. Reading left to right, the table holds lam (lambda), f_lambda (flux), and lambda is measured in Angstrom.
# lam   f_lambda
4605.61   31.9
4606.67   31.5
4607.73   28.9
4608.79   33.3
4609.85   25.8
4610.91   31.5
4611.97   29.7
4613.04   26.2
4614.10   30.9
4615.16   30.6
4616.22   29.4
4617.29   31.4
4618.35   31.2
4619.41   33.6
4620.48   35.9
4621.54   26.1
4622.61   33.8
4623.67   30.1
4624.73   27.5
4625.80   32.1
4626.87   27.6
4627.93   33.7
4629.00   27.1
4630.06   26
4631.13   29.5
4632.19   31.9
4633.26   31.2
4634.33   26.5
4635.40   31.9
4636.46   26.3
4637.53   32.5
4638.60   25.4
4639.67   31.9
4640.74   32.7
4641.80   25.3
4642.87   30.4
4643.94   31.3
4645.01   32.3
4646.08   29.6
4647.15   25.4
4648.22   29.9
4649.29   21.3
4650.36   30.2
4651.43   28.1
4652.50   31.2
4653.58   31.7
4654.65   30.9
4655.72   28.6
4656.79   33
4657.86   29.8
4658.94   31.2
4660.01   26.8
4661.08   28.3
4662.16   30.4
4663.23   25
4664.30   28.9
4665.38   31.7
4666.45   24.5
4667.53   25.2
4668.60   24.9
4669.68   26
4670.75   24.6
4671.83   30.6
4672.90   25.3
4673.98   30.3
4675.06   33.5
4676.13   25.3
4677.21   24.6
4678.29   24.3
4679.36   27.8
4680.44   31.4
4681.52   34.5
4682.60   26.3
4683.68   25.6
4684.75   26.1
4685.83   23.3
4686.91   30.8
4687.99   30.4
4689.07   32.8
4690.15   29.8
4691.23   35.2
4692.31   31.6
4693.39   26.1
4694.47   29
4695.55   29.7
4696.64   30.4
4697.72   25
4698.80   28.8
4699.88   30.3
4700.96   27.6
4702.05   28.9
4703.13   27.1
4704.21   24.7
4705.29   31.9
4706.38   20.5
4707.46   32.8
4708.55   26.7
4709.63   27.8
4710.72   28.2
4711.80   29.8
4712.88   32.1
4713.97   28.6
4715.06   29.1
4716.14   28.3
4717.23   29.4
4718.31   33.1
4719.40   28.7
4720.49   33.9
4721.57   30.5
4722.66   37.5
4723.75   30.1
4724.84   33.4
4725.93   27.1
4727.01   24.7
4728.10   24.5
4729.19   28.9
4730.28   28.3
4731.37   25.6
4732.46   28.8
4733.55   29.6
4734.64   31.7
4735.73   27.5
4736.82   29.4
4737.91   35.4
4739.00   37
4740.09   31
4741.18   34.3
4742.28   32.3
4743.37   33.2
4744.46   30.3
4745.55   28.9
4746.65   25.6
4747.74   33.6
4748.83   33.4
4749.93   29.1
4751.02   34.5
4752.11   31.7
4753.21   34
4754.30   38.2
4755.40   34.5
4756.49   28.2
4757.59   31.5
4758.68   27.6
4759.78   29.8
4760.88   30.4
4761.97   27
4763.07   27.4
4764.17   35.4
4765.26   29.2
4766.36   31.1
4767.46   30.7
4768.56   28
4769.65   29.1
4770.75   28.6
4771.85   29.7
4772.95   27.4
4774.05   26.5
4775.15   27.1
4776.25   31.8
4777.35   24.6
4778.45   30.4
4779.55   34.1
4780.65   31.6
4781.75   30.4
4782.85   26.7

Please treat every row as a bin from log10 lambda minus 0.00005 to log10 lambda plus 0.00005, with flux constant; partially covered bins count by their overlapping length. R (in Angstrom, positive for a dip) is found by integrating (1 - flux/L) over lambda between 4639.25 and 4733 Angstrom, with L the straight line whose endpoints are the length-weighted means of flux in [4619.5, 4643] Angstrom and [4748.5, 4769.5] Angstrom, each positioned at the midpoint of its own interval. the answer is 4.78 Angstrom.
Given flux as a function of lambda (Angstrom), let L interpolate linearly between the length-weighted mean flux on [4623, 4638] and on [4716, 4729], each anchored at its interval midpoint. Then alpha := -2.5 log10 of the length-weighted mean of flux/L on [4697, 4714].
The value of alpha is 0.07 mag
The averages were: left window 29.6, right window 30.1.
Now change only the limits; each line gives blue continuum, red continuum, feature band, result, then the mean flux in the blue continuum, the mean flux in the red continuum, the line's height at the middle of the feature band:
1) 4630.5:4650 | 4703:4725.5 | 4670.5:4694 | 0.03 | 29.2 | 29.8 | 29.5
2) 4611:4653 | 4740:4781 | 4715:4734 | 0.03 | 29.7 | 30.6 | 30.3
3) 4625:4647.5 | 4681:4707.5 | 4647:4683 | 0.03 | 29.6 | 28.7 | 29.1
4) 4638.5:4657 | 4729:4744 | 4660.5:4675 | 0.08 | 29.4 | 31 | 29.8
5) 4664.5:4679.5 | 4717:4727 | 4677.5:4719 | 0.02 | 27.1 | 31.2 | 29.3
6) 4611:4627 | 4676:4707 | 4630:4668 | 0.02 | 30.5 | 28.3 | 29.6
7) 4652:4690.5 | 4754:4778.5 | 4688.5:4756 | -0.04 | 28.5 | 29.6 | 29.1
